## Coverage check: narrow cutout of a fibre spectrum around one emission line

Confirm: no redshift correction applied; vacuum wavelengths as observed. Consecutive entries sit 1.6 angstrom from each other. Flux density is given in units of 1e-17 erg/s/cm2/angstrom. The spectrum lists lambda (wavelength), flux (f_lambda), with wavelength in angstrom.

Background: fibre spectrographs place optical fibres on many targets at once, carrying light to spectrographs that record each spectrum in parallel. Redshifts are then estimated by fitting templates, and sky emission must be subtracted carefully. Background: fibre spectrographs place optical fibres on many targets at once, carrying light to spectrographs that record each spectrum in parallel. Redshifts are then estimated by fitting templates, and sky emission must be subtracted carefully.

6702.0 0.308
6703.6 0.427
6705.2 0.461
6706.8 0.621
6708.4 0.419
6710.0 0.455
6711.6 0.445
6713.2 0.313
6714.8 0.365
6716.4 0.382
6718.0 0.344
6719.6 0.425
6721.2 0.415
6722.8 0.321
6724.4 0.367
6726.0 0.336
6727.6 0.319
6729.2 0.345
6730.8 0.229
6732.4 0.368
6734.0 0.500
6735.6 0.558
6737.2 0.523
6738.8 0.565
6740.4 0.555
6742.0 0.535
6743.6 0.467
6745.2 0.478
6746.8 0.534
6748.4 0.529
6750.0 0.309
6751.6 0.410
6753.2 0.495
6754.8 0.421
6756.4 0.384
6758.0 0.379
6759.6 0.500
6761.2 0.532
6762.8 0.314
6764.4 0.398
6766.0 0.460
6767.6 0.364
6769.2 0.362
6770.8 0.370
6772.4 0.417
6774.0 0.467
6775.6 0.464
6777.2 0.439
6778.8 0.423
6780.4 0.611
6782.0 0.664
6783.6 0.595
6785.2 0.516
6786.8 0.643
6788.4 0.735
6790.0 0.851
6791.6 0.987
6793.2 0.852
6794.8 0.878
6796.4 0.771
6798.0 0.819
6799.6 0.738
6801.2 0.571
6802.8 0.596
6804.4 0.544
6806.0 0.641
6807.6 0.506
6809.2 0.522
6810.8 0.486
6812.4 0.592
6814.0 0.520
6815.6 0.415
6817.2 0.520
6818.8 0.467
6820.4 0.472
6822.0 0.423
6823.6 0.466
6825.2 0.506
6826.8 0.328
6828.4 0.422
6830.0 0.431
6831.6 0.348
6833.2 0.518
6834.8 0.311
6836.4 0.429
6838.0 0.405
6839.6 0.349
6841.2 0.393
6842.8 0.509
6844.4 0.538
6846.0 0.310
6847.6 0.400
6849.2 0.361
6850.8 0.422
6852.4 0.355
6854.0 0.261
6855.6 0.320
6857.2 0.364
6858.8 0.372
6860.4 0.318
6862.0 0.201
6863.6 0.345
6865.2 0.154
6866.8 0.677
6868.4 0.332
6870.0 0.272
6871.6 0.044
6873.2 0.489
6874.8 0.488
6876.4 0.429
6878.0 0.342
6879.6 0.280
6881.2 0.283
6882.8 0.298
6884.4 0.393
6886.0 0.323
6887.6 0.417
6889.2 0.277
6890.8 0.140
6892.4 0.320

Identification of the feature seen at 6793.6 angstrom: C III] 1909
